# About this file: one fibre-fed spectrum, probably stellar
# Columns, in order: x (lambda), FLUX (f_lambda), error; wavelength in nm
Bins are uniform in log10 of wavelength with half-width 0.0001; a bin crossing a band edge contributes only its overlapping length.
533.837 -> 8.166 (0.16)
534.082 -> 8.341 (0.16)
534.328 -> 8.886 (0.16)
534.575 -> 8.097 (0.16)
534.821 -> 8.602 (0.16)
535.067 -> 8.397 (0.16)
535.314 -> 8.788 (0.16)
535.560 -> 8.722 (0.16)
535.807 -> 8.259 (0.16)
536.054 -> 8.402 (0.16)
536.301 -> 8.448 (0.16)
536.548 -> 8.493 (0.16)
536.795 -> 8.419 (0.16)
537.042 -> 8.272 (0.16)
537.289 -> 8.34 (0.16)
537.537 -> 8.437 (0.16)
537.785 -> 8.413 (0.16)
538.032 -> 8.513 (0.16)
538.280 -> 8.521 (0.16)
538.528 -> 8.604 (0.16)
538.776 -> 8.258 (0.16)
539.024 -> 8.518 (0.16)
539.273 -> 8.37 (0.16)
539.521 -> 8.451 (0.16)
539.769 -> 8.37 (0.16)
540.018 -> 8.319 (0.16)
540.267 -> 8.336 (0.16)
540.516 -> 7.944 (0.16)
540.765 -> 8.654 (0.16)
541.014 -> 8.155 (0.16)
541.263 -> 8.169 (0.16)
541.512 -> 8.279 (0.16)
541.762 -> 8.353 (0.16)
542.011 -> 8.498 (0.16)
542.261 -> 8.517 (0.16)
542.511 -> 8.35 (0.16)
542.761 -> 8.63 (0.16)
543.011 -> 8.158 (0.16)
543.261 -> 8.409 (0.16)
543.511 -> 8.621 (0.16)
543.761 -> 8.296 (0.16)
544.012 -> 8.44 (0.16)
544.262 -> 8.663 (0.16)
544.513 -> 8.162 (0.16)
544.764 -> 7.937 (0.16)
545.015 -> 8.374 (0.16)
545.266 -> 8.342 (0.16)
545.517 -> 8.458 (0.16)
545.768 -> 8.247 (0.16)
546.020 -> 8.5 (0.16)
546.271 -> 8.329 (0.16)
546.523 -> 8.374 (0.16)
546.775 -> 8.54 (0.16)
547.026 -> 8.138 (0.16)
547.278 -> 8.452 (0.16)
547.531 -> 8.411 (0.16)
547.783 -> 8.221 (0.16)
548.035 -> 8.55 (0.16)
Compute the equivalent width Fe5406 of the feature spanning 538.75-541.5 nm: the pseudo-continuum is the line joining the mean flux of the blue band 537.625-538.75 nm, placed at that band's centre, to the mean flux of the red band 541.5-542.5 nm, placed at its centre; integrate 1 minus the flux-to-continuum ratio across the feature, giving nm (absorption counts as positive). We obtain 0.04 nm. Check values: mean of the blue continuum 8.49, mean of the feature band 8.32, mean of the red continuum 8.41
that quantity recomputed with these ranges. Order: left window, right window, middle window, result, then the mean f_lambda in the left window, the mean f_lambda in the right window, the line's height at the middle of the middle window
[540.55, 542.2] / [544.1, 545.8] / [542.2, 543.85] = -0.02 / 8.34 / 8.32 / 8.33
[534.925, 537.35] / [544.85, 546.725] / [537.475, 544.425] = 0.01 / 8.46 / 8.37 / 8.42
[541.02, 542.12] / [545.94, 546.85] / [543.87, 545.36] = 0.01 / 8.31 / 8.43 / 8.38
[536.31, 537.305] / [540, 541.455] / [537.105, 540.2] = -0.03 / 8.4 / 8.26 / 8.33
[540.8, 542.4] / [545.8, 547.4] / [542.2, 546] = 0.00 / 8.35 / 8.38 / 8.36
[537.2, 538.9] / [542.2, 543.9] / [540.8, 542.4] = 0.02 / 8.44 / 8.42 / 8.43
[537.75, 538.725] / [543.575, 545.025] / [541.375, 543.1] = 0.00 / 8.51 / 8.32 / 8.38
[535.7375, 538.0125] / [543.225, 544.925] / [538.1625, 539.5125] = -0.01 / 8.4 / 8.36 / 8.39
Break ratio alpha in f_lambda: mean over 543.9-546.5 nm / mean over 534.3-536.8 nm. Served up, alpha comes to 1.0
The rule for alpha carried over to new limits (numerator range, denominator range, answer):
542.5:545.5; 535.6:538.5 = 0.99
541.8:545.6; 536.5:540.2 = 1.00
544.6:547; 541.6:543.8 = 0.99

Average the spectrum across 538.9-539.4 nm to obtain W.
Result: 8.44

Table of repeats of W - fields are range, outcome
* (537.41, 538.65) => 8.49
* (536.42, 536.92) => 8.46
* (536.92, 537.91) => 8.37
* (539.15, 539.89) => 8.41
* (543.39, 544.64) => 8.43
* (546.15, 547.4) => 8.37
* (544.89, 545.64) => 8.39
